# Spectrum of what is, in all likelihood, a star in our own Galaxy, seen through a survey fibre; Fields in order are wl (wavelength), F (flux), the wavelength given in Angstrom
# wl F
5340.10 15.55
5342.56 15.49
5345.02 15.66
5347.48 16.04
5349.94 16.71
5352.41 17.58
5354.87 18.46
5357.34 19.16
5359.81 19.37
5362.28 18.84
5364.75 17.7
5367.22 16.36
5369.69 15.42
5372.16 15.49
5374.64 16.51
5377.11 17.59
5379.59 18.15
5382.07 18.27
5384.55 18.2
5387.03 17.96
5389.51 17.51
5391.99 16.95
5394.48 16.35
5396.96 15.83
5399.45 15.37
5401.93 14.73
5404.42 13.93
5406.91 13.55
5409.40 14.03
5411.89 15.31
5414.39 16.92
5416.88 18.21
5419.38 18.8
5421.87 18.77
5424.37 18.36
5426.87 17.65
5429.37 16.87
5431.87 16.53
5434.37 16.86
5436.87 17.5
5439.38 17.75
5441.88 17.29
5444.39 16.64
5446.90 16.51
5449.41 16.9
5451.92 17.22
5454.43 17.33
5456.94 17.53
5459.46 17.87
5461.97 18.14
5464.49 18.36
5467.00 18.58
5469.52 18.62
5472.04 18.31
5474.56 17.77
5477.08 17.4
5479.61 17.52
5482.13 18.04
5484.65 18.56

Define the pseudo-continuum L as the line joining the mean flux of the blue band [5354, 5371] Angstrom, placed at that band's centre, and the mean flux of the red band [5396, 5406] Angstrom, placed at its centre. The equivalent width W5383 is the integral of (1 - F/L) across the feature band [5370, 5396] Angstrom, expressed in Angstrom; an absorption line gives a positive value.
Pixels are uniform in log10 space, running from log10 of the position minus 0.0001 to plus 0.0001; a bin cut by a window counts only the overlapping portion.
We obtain -1.5 Angstrom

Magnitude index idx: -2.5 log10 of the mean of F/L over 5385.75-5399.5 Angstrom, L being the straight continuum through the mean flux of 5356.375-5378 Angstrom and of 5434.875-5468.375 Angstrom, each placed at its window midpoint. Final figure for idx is 0.04 mag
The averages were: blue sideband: 17.4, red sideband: 17.5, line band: 16.8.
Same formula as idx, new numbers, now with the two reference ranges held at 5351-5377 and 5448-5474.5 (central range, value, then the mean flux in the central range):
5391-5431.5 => 0.08 mag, 16.4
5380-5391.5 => -0.02 mag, 17.9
